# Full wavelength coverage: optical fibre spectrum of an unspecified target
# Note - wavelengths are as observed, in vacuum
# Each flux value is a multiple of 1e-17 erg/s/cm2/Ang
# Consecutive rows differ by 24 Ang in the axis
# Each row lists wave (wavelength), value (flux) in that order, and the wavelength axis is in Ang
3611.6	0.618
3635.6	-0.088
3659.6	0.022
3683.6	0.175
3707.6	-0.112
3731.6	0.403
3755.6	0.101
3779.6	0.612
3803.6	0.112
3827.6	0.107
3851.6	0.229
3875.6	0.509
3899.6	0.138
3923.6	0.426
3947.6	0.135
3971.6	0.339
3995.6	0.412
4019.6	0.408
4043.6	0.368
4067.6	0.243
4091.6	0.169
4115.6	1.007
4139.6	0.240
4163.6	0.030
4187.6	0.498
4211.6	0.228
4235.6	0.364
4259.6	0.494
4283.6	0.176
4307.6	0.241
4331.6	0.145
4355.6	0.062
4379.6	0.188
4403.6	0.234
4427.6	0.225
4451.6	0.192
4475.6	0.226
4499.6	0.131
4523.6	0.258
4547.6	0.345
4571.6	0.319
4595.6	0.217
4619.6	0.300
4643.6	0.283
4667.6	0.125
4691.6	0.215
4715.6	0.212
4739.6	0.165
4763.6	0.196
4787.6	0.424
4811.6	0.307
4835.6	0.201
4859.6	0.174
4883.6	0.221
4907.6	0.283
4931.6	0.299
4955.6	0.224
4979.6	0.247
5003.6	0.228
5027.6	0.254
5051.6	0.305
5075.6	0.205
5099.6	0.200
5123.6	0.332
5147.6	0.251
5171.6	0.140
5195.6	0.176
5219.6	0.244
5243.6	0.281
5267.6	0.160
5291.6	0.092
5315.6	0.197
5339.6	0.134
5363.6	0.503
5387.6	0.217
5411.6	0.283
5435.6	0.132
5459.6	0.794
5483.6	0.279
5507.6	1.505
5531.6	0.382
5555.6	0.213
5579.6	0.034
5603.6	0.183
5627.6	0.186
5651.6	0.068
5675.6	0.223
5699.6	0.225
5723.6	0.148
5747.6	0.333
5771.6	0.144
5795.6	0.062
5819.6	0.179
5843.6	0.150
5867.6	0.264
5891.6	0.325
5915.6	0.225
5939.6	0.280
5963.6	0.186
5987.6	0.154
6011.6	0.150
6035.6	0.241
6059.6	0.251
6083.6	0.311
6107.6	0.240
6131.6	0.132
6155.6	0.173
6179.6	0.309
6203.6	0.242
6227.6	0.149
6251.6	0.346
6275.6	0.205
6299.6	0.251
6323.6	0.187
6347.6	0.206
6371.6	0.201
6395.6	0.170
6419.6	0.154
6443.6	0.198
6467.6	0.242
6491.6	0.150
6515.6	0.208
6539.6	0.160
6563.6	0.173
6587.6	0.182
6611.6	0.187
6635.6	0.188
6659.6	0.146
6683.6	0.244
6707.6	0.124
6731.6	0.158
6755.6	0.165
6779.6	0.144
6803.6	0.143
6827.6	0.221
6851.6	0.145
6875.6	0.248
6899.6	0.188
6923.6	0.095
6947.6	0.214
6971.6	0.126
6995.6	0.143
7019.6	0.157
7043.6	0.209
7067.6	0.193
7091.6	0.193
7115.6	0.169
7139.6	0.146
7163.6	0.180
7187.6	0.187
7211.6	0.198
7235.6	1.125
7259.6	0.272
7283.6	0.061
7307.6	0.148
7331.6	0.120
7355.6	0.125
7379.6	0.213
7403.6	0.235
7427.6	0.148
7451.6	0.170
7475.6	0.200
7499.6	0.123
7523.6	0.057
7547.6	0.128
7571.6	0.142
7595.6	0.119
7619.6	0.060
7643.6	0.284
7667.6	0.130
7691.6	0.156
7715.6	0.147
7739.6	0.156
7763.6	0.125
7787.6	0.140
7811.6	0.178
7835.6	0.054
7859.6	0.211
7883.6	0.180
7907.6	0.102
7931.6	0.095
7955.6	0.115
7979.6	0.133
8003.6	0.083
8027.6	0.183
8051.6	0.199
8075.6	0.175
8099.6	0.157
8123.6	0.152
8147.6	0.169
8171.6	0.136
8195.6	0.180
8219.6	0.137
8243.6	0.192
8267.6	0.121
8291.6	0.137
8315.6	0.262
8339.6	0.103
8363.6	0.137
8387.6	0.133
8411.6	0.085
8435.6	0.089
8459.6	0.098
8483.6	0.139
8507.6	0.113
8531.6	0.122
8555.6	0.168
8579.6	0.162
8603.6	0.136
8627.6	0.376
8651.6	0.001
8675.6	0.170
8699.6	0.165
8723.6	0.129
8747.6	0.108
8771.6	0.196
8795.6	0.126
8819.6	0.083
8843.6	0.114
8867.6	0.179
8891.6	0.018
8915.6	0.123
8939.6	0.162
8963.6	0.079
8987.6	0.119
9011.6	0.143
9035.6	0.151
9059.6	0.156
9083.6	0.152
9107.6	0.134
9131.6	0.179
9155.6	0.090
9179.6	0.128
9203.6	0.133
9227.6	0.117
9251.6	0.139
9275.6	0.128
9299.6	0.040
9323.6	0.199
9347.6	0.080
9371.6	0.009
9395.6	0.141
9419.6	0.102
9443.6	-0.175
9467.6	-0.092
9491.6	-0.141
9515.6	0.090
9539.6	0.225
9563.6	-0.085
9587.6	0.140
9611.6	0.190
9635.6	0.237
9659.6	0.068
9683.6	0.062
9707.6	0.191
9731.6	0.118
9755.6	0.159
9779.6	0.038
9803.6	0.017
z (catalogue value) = 0.10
